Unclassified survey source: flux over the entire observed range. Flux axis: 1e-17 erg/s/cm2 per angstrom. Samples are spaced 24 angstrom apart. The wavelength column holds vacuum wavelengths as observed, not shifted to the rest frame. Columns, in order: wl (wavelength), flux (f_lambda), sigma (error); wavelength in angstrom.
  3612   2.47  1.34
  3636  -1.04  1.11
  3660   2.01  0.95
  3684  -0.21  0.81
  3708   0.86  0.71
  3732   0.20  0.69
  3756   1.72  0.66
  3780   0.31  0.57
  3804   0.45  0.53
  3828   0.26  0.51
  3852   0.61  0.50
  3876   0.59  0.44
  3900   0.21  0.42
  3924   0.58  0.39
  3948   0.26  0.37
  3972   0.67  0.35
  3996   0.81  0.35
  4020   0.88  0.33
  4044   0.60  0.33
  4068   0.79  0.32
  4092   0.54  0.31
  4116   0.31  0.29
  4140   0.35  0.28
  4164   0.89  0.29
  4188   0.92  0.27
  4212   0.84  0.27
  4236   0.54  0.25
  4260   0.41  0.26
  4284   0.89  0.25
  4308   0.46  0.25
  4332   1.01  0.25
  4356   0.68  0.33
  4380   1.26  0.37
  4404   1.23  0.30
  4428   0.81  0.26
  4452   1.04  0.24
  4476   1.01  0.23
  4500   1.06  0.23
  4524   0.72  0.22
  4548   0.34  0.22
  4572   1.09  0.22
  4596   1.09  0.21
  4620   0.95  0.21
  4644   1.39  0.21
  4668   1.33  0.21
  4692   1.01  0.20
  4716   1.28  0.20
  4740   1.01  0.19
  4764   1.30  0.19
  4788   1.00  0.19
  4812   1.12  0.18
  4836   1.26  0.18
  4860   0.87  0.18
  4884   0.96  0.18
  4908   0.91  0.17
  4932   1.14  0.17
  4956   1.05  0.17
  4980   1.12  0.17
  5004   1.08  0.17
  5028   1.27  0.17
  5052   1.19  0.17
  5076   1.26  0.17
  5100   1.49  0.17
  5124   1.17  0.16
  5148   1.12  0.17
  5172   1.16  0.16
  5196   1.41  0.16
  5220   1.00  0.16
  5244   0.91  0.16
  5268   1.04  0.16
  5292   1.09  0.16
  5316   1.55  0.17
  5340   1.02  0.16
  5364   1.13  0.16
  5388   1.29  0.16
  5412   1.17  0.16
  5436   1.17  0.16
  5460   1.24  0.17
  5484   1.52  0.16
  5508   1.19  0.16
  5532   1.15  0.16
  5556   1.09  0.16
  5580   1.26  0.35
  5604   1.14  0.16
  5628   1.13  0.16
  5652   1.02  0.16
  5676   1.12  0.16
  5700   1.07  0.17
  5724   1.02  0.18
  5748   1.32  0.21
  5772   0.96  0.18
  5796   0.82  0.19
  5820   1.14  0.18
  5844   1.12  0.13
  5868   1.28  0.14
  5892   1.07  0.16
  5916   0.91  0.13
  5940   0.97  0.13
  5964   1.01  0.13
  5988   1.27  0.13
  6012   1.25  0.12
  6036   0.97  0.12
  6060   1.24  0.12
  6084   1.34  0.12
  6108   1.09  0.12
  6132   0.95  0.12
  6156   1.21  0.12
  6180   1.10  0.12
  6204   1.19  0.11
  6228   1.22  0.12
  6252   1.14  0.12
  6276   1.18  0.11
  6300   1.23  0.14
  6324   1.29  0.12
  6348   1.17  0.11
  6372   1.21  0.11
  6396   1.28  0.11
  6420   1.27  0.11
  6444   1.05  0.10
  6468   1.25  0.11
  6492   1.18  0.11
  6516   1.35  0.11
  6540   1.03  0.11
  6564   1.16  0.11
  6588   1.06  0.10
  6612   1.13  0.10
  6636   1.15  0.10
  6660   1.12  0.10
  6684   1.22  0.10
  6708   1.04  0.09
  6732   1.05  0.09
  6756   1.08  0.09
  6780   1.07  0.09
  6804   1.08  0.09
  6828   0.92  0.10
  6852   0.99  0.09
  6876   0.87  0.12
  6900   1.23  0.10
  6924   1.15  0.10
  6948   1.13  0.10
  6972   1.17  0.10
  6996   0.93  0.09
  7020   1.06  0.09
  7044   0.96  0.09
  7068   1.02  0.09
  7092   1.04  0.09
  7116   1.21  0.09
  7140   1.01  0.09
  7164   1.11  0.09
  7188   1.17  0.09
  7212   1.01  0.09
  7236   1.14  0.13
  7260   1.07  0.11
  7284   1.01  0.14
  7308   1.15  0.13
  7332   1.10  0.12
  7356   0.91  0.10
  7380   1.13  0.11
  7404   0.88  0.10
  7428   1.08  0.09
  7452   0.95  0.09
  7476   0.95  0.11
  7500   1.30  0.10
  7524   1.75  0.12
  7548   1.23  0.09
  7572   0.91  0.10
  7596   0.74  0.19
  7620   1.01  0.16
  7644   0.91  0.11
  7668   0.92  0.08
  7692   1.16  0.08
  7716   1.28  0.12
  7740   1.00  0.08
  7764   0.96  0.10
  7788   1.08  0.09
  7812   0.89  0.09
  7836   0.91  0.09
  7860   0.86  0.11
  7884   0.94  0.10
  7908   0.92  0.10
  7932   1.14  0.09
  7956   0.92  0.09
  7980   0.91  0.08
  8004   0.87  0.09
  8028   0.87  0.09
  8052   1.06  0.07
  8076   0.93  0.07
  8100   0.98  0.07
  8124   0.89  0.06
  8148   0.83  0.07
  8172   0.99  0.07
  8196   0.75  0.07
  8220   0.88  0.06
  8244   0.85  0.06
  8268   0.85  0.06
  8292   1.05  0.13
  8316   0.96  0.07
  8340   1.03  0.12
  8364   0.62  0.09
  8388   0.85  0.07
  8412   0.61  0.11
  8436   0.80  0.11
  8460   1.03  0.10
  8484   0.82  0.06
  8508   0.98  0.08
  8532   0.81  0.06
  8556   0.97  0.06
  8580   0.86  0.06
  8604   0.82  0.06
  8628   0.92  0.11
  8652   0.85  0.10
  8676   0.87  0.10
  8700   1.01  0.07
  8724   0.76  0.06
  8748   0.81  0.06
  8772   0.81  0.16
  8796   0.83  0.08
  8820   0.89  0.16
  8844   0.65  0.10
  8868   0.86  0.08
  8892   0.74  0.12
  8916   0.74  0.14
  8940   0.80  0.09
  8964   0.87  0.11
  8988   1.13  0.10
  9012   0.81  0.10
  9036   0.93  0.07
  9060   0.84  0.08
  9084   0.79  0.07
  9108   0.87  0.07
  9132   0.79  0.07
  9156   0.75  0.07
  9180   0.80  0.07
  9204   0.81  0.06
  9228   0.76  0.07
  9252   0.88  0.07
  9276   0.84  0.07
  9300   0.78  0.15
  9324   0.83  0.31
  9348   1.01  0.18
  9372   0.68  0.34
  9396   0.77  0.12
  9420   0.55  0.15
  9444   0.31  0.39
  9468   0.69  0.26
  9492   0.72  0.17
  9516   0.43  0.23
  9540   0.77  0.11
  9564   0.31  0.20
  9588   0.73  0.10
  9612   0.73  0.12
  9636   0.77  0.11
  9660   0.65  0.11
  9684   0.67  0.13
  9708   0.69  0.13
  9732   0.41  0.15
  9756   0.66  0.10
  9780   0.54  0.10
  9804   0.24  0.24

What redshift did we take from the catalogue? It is 0.15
